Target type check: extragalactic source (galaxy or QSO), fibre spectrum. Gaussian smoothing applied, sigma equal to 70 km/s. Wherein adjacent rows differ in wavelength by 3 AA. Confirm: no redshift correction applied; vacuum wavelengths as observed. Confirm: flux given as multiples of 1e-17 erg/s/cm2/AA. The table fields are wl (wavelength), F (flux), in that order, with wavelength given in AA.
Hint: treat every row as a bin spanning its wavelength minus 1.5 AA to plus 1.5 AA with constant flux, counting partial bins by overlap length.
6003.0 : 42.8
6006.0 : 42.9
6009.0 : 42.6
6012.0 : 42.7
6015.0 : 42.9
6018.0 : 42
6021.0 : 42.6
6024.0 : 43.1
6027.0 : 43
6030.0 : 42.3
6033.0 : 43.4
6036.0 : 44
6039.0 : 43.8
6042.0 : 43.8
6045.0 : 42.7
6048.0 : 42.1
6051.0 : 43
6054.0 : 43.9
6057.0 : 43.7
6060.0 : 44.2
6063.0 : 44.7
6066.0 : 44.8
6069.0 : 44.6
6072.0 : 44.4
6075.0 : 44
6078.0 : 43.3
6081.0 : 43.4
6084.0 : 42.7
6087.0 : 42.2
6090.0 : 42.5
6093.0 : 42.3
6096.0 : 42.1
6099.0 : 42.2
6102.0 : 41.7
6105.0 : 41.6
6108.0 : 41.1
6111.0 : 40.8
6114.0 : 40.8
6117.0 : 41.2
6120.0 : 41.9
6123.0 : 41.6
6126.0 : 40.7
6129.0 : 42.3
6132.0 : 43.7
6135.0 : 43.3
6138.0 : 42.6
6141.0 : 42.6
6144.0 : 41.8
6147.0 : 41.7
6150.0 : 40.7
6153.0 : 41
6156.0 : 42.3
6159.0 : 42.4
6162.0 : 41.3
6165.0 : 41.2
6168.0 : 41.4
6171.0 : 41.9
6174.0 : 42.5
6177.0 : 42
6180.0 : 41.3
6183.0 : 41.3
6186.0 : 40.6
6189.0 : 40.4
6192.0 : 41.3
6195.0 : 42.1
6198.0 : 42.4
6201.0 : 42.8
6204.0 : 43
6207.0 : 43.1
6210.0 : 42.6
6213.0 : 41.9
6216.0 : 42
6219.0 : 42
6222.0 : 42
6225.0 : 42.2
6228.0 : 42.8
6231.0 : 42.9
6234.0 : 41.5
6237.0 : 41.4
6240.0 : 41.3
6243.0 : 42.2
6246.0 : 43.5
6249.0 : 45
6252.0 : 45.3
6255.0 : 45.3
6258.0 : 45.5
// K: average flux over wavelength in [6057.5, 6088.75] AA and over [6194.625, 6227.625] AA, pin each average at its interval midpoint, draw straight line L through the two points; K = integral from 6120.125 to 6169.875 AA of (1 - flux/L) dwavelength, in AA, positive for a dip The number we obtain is 1.3 AA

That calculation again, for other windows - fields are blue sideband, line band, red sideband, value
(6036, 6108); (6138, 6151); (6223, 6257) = 0.4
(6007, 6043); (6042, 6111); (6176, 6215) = -0.6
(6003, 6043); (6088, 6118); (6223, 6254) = 0.9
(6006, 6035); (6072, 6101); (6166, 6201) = -0.4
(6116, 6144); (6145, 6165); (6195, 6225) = 0.3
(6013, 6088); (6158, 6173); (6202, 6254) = 0.4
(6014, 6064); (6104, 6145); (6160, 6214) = 0.5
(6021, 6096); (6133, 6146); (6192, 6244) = 0.1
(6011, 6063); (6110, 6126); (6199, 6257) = 0.7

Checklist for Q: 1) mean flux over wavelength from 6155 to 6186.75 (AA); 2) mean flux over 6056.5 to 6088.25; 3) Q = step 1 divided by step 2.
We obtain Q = 1.0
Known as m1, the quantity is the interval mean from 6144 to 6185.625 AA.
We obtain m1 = 41.6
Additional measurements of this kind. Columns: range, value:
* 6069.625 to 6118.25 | 42.3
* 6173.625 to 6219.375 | 41.9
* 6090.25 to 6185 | 41.8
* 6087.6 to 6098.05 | 42.3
